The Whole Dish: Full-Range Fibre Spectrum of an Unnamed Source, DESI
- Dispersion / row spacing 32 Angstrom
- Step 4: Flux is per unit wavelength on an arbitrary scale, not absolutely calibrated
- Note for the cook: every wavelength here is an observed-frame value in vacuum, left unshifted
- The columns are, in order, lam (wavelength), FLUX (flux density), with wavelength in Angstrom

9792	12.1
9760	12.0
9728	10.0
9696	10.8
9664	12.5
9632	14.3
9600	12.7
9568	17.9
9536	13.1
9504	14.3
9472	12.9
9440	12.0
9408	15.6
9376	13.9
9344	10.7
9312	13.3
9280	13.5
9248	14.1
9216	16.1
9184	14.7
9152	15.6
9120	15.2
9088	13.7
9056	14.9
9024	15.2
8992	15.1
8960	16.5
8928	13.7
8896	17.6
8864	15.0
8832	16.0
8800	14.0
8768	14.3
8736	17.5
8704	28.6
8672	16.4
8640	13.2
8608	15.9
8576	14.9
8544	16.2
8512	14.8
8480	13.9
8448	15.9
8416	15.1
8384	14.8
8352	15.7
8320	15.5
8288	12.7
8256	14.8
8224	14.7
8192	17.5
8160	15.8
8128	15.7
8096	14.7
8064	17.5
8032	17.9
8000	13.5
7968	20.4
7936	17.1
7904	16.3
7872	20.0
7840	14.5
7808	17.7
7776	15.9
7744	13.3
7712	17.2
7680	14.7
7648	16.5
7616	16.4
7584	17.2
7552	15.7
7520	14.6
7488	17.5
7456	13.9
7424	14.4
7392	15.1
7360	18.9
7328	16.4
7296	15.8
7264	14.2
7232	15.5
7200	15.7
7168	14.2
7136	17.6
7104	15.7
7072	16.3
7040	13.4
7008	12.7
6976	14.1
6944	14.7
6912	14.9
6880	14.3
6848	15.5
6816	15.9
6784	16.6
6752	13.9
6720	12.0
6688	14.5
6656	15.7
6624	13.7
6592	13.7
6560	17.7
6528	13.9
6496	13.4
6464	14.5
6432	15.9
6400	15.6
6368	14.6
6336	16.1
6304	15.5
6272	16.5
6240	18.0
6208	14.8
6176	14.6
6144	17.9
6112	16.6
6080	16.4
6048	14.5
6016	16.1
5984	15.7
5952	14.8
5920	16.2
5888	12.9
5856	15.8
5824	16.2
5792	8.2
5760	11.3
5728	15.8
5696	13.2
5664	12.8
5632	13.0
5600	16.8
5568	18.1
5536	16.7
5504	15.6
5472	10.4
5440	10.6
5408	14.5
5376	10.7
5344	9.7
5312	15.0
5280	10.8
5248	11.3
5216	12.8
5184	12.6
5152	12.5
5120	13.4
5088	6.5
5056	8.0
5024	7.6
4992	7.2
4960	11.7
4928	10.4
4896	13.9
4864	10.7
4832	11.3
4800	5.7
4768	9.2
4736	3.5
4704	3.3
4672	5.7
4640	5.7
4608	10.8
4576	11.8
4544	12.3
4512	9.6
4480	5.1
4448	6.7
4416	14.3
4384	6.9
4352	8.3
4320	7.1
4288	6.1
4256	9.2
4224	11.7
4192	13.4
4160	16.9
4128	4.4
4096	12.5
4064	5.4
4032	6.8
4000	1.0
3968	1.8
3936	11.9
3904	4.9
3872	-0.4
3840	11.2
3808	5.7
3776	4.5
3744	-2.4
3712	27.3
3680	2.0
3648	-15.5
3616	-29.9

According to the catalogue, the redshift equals 0.324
